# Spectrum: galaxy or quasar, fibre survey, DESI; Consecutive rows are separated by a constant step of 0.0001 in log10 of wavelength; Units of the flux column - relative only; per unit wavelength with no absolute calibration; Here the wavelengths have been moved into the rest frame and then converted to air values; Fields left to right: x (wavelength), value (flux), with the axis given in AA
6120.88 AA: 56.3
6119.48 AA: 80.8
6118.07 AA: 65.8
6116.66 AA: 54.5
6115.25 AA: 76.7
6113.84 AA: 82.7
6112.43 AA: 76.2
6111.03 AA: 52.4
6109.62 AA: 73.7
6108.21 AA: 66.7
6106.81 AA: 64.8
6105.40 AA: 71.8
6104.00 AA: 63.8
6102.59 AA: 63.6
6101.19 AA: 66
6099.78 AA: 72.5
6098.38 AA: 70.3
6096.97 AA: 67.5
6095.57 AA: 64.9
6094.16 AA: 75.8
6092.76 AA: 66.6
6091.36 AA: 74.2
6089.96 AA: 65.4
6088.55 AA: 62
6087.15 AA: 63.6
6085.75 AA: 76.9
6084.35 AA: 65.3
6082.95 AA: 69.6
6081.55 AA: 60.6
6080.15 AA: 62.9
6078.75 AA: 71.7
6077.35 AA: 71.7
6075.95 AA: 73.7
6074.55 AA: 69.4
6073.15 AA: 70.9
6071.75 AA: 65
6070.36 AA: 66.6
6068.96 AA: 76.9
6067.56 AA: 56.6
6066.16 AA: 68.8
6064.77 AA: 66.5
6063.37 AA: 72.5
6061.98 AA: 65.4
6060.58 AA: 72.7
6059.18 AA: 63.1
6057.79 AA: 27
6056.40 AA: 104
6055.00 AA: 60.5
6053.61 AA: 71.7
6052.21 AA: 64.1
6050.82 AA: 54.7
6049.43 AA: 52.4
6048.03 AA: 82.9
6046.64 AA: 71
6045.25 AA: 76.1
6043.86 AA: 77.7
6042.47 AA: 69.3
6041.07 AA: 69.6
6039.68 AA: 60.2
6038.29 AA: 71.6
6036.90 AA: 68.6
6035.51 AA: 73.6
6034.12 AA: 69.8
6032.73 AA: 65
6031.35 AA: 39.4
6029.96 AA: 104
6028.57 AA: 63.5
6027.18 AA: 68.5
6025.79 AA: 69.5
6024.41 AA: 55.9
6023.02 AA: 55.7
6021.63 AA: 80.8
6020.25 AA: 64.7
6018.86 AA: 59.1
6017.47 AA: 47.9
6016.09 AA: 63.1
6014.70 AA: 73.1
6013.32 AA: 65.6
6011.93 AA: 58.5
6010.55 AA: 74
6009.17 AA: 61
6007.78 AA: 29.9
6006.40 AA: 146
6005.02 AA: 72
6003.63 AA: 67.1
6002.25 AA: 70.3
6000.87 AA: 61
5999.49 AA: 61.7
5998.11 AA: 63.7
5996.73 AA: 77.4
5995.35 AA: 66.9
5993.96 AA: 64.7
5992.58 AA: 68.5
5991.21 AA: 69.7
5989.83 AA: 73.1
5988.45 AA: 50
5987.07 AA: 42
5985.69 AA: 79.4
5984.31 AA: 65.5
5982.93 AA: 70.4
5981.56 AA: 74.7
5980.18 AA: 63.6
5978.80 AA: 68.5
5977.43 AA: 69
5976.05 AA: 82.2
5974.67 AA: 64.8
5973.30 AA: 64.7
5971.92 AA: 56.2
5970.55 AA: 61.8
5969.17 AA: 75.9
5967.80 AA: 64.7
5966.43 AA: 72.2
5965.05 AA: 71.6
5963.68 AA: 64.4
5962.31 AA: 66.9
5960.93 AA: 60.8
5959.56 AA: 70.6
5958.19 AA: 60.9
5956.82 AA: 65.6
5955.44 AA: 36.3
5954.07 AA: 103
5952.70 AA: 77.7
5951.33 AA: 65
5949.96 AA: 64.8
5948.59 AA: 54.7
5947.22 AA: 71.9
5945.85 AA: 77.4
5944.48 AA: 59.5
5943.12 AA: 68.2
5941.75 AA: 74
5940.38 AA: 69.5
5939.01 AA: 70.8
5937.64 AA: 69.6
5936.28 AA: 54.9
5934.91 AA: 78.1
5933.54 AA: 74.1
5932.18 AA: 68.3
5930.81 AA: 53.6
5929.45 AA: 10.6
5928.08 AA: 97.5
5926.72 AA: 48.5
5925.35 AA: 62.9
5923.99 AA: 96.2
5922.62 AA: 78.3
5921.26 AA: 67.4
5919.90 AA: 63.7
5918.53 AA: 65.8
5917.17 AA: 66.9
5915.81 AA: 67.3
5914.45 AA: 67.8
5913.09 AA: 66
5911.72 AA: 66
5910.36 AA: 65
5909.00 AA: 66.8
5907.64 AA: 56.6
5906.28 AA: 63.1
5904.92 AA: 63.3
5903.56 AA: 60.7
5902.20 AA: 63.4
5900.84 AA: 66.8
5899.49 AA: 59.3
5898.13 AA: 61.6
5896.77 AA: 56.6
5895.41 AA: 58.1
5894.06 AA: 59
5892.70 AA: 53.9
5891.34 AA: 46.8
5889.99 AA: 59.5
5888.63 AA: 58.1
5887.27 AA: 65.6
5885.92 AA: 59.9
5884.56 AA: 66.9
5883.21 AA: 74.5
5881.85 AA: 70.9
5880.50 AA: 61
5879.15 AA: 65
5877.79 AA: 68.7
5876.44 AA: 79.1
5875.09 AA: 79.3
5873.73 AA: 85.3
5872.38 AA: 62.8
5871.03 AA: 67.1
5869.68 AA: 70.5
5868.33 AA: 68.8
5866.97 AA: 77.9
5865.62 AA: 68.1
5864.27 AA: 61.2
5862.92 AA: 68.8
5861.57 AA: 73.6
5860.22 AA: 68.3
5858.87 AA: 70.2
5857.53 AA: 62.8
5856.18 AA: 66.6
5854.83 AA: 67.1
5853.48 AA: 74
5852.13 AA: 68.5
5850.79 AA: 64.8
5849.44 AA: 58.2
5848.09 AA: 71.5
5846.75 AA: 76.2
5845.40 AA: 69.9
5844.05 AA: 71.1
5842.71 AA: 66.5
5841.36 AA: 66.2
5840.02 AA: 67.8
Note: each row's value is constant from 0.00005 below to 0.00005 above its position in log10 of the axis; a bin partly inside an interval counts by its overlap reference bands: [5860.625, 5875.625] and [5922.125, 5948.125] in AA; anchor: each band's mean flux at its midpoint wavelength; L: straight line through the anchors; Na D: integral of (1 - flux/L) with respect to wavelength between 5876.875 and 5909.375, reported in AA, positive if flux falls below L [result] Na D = 3.6 AA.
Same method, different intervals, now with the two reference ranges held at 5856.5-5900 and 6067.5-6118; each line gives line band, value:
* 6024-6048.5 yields -0.79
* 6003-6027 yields 0.04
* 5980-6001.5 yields 0.42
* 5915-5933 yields 0.32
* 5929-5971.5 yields 0.48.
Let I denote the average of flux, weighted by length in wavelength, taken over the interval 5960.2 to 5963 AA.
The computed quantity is 63.9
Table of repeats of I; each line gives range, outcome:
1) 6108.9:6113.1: 67.4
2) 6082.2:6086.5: 70.5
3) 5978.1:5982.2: 68.9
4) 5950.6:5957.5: 69.4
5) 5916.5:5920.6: 65.5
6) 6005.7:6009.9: 79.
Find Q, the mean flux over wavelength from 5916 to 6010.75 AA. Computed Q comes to 67.5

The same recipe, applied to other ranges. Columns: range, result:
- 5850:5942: 66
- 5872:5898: 64.7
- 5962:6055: 67.5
